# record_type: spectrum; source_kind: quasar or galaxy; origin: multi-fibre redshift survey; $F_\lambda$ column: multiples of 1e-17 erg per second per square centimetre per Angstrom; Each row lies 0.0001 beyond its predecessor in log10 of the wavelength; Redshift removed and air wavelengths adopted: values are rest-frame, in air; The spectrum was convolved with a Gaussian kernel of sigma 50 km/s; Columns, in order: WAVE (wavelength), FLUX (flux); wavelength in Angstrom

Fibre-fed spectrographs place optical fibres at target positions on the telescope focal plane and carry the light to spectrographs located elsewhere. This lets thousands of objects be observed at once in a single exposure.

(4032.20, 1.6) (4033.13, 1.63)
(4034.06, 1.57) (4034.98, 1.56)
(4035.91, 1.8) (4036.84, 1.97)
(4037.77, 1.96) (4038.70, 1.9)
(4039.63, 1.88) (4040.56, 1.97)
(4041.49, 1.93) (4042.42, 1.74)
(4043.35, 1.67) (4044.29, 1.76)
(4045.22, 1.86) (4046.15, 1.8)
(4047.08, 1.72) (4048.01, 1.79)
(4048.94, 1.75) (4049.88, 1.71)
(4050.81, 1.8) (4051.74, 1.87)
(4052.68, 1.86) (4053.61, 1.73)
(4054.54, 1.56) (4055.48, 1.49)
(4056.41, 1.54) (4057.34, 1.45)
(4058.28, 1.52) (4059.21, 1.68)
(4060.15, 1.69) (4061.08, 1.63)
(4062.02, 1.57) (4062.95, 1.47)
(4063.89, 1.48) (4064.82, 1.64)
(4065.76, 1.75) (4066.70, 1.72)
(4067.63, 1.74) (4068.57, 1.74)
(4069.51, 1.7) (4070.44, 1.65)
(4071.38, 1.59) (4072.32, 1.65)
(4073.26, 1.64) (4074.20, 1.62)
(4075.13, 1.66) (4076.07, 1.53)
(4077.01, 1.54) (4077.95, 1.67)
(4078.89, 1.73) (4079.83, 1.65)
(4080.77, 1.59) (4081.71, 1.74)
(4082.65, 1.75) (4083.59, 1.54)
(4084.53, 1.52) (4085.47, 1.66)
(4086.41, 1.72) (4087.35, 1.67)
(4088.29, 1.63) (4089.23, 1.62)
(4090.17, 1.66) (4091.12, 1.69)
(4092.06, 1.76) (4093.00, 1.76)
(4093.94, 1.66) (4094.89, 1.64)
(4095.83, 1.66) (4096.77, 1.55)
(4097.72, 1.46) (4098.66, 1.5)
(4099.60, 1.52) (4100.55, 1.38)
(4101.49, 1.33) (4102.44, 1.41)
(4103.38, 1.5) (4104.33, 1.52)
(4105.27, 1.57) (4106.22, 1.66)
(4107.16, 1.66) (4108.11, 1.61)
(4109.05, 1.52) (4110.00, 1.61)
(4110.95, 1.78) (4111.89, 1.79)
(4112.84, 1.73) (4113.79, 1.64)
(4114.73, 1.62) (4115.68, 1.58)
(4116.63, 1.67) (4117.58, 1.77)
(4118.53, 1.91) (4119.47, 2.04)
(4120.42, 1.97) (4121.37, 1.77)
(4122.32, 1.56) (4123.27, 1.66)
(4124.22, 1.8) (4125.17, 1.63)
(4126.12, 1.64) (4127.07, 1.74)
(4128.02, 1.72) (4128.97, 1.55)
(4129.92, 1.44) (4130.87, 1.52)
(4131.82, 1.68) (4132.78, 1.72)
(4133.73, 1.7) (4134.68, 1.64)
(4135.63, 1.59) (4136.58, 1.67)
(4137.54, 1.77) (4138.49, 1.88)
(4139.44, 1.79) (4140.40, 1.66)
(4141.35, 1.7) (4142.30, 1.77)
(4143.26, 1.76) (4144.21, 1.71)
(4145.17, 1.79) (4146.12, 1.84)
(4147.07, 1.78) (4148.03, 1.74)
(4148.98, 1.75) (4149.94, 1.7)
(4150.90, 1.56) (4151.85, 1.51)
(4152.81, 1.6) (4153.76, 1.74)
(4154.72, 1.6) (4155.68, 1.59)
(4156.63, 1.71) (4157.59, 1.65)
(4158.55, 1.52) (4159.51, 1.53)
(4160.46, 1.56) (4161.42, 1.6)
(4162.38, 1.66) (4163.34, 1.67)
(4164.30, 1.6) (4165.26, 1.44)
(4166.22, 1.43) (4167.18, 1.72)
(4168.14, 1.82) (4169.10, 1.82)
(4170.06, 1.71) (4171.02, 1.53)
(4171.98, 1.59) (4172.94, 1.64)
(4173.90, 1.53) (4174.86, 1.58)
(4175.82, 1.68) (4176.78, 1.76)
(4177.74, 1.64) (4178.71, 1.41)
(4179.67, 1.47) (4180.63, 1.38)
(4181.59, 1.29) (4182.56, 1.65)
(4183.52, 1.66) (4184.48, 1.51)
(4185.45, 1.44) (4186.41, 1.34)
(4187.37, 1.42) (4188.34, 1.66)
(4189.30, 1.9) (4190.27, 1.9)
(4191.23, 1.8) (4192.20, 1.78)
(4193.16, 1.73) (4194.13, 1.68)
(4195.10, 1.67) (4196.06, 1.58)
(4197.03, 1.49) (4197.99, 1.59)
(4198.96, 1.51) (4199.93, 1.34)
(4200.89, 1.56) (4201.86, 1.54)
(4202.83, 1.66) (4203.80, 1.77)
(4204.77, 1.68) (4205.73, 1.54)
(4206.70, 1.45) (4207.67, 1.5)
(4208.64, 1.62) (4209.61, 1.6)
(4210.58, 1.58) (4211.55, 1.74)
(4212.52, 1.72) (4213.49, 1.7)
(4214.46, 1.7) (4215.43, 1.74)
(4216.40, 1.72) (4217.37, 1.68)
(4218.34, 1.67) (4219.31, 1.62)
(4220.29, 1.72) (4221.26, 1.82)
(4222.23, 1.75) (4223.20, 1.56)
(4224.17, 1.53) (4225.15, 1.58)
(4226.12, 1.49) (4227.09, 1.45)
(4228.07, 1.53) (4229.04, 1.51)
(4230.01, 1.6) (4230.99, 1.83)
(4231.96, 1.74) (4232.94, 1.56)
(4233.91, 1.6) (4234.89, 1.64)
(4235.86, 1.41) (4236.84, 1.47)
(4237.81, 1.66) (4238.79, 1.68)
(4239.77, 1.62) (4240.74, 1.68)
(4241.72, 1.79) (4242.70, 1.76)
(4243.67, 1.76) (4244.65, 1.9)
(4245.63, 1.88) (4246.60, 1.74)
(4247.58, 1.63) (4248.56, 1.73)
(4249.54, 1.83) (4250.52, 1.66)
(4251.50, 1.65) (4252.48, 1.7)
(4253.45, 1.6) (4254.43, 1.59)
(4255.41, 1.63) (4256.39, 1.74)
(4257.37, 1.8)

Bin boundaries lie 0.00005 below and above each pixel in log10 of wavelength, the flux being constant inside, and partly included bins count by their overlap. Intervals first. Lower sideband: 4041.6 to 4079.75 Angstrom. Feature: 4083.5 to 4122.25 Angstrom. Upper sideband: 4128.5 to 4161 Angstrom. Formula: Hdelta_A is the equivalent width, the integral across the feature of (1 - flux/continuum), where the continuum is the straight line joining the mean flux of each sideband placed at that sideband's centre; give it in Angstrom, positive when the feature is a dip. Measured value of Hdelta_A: 0.7 Angstrom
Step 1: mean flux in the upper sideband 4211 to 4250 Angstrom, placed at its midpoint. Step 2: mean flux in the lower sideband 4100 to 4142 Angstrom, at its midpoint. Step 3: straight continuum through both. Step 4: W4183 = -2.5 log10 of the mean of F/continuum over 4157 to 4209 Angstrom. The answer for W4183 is 0.05 mag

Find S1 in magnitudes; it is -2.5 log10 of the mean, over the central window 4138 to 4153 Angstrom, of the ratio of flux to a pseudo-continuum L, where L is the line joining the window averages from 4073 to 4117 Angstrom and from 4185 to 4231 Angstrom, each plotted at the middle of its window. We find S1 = -0.07 mag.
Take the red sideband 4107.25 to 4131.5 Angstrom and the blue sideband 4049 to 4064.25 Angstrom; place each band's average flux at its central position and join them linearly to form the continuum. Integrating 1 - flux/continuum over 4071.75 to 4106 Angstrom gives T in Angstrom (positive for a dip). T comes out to 1.2 Angstrom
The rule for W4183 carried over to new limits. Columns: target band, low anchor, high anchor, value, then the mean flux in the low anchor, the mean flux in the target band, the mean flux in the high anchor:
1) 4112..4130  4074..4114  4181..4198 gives -0.07 mag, 1.61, 1.71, 1.62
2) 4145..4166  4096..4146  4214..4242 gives 0.01 mag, 1.66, 1.64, 1.63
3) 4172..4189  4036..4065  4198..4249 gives 0.08 mag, 1.72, 1.54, 1.64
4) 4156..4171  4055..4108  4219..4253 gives 0.01 mag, 1.61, 1.63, 1.66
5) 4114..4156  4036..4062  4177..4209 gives -0.03 mag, 1.75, 1.7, 1.58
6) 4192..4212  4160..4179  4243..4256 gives 0.04 mag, 1.62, 1.6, 1.72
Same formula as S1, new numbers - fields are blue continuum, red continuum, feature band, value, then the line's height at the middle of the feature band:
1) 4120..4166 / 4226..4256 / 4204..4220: 0.01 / 1.66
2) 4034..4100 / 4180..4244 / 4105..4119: -0.01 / 1.66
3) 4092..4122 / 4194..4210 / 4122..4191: -0.02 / 1.61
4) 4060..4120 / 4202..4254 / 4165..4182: 0.04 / 1.65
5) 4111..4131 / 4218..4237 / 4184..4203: 0.02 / 1.64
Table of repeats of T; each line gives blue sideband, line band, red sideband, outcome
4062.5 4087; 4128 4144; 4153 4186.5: -0.72 Angstrom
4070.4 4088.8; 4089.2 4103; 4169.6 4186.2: 0.44 Angstrom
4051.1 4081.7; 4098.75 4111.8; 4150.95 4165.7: 0.57 Angstrom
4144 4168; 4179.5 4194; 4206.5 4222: 0.48 Angstrom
